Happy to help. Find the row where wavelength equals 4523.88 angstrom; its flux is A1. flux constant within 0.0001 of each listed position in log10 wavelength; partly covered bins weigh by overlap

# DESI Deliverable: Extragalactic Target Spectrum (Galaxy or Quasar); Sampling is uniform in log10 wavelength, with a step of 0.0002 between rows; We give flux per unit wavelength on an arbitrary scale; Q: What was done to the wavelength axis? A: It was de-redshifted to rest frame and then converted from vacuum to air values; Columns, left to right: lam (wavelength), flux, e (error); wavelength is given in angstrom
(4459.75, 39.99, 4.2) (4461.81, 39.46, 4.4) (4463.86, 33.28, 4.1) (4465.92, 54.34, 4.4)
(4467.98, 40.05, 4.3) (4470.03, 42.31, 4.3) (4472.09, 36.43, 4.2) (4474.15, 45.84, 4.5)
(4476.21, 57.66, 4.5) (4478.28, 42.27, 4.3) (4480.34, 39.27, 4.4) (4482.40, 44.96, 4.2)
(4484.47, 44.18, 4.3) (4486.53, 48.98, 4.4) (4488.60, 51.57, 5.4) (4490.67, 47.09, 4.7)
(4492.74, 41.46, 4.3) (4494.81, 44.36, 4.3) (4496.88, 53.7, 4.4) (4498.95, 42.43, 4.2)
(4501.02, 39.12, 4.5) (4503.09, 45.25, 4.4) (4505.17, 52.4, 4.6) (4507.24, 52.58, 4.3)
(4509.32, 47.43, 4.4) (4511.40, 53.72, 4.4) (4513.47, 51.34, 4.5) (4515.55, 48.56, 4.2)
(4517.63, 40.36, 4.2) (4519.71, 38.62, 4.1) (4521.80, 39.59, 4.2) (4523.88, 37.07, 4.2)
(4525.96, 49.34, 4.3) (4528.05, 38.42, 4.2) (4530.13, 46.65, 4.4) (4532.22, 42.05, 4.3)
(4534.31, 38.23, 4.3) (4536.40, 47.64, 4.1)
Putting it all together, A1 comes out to 37.07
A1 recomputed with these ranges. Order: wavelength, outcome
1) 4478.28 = 42.27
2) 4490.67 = 47.09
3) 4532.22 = 42.05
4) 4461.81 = 39.46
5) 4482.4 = 44.96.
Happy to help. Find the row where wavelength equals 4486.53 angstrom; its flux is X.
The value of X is 48.98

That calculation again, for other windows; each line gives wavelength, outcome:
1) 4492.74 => 41.46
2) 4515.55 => 48.56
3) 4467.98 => 40.05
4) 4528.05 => 38.42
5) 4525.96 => 49.34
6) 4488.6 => 51.57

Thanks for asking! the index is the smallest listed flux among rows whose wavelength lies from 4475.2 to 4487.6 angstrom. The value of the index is 39.27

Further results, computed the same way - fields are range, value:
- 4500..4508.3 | 39.12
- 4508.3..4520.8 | 38.62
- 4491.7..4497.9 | 41.46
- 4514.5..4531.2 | 37.07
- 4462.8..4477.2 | 33.28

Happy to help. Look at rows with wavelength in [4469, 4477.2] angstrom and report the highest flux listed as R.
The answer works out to 57.66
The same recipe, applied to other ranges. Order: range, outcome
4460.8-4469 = 54.34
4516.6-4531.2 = 49.34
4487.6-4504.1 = 53.7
